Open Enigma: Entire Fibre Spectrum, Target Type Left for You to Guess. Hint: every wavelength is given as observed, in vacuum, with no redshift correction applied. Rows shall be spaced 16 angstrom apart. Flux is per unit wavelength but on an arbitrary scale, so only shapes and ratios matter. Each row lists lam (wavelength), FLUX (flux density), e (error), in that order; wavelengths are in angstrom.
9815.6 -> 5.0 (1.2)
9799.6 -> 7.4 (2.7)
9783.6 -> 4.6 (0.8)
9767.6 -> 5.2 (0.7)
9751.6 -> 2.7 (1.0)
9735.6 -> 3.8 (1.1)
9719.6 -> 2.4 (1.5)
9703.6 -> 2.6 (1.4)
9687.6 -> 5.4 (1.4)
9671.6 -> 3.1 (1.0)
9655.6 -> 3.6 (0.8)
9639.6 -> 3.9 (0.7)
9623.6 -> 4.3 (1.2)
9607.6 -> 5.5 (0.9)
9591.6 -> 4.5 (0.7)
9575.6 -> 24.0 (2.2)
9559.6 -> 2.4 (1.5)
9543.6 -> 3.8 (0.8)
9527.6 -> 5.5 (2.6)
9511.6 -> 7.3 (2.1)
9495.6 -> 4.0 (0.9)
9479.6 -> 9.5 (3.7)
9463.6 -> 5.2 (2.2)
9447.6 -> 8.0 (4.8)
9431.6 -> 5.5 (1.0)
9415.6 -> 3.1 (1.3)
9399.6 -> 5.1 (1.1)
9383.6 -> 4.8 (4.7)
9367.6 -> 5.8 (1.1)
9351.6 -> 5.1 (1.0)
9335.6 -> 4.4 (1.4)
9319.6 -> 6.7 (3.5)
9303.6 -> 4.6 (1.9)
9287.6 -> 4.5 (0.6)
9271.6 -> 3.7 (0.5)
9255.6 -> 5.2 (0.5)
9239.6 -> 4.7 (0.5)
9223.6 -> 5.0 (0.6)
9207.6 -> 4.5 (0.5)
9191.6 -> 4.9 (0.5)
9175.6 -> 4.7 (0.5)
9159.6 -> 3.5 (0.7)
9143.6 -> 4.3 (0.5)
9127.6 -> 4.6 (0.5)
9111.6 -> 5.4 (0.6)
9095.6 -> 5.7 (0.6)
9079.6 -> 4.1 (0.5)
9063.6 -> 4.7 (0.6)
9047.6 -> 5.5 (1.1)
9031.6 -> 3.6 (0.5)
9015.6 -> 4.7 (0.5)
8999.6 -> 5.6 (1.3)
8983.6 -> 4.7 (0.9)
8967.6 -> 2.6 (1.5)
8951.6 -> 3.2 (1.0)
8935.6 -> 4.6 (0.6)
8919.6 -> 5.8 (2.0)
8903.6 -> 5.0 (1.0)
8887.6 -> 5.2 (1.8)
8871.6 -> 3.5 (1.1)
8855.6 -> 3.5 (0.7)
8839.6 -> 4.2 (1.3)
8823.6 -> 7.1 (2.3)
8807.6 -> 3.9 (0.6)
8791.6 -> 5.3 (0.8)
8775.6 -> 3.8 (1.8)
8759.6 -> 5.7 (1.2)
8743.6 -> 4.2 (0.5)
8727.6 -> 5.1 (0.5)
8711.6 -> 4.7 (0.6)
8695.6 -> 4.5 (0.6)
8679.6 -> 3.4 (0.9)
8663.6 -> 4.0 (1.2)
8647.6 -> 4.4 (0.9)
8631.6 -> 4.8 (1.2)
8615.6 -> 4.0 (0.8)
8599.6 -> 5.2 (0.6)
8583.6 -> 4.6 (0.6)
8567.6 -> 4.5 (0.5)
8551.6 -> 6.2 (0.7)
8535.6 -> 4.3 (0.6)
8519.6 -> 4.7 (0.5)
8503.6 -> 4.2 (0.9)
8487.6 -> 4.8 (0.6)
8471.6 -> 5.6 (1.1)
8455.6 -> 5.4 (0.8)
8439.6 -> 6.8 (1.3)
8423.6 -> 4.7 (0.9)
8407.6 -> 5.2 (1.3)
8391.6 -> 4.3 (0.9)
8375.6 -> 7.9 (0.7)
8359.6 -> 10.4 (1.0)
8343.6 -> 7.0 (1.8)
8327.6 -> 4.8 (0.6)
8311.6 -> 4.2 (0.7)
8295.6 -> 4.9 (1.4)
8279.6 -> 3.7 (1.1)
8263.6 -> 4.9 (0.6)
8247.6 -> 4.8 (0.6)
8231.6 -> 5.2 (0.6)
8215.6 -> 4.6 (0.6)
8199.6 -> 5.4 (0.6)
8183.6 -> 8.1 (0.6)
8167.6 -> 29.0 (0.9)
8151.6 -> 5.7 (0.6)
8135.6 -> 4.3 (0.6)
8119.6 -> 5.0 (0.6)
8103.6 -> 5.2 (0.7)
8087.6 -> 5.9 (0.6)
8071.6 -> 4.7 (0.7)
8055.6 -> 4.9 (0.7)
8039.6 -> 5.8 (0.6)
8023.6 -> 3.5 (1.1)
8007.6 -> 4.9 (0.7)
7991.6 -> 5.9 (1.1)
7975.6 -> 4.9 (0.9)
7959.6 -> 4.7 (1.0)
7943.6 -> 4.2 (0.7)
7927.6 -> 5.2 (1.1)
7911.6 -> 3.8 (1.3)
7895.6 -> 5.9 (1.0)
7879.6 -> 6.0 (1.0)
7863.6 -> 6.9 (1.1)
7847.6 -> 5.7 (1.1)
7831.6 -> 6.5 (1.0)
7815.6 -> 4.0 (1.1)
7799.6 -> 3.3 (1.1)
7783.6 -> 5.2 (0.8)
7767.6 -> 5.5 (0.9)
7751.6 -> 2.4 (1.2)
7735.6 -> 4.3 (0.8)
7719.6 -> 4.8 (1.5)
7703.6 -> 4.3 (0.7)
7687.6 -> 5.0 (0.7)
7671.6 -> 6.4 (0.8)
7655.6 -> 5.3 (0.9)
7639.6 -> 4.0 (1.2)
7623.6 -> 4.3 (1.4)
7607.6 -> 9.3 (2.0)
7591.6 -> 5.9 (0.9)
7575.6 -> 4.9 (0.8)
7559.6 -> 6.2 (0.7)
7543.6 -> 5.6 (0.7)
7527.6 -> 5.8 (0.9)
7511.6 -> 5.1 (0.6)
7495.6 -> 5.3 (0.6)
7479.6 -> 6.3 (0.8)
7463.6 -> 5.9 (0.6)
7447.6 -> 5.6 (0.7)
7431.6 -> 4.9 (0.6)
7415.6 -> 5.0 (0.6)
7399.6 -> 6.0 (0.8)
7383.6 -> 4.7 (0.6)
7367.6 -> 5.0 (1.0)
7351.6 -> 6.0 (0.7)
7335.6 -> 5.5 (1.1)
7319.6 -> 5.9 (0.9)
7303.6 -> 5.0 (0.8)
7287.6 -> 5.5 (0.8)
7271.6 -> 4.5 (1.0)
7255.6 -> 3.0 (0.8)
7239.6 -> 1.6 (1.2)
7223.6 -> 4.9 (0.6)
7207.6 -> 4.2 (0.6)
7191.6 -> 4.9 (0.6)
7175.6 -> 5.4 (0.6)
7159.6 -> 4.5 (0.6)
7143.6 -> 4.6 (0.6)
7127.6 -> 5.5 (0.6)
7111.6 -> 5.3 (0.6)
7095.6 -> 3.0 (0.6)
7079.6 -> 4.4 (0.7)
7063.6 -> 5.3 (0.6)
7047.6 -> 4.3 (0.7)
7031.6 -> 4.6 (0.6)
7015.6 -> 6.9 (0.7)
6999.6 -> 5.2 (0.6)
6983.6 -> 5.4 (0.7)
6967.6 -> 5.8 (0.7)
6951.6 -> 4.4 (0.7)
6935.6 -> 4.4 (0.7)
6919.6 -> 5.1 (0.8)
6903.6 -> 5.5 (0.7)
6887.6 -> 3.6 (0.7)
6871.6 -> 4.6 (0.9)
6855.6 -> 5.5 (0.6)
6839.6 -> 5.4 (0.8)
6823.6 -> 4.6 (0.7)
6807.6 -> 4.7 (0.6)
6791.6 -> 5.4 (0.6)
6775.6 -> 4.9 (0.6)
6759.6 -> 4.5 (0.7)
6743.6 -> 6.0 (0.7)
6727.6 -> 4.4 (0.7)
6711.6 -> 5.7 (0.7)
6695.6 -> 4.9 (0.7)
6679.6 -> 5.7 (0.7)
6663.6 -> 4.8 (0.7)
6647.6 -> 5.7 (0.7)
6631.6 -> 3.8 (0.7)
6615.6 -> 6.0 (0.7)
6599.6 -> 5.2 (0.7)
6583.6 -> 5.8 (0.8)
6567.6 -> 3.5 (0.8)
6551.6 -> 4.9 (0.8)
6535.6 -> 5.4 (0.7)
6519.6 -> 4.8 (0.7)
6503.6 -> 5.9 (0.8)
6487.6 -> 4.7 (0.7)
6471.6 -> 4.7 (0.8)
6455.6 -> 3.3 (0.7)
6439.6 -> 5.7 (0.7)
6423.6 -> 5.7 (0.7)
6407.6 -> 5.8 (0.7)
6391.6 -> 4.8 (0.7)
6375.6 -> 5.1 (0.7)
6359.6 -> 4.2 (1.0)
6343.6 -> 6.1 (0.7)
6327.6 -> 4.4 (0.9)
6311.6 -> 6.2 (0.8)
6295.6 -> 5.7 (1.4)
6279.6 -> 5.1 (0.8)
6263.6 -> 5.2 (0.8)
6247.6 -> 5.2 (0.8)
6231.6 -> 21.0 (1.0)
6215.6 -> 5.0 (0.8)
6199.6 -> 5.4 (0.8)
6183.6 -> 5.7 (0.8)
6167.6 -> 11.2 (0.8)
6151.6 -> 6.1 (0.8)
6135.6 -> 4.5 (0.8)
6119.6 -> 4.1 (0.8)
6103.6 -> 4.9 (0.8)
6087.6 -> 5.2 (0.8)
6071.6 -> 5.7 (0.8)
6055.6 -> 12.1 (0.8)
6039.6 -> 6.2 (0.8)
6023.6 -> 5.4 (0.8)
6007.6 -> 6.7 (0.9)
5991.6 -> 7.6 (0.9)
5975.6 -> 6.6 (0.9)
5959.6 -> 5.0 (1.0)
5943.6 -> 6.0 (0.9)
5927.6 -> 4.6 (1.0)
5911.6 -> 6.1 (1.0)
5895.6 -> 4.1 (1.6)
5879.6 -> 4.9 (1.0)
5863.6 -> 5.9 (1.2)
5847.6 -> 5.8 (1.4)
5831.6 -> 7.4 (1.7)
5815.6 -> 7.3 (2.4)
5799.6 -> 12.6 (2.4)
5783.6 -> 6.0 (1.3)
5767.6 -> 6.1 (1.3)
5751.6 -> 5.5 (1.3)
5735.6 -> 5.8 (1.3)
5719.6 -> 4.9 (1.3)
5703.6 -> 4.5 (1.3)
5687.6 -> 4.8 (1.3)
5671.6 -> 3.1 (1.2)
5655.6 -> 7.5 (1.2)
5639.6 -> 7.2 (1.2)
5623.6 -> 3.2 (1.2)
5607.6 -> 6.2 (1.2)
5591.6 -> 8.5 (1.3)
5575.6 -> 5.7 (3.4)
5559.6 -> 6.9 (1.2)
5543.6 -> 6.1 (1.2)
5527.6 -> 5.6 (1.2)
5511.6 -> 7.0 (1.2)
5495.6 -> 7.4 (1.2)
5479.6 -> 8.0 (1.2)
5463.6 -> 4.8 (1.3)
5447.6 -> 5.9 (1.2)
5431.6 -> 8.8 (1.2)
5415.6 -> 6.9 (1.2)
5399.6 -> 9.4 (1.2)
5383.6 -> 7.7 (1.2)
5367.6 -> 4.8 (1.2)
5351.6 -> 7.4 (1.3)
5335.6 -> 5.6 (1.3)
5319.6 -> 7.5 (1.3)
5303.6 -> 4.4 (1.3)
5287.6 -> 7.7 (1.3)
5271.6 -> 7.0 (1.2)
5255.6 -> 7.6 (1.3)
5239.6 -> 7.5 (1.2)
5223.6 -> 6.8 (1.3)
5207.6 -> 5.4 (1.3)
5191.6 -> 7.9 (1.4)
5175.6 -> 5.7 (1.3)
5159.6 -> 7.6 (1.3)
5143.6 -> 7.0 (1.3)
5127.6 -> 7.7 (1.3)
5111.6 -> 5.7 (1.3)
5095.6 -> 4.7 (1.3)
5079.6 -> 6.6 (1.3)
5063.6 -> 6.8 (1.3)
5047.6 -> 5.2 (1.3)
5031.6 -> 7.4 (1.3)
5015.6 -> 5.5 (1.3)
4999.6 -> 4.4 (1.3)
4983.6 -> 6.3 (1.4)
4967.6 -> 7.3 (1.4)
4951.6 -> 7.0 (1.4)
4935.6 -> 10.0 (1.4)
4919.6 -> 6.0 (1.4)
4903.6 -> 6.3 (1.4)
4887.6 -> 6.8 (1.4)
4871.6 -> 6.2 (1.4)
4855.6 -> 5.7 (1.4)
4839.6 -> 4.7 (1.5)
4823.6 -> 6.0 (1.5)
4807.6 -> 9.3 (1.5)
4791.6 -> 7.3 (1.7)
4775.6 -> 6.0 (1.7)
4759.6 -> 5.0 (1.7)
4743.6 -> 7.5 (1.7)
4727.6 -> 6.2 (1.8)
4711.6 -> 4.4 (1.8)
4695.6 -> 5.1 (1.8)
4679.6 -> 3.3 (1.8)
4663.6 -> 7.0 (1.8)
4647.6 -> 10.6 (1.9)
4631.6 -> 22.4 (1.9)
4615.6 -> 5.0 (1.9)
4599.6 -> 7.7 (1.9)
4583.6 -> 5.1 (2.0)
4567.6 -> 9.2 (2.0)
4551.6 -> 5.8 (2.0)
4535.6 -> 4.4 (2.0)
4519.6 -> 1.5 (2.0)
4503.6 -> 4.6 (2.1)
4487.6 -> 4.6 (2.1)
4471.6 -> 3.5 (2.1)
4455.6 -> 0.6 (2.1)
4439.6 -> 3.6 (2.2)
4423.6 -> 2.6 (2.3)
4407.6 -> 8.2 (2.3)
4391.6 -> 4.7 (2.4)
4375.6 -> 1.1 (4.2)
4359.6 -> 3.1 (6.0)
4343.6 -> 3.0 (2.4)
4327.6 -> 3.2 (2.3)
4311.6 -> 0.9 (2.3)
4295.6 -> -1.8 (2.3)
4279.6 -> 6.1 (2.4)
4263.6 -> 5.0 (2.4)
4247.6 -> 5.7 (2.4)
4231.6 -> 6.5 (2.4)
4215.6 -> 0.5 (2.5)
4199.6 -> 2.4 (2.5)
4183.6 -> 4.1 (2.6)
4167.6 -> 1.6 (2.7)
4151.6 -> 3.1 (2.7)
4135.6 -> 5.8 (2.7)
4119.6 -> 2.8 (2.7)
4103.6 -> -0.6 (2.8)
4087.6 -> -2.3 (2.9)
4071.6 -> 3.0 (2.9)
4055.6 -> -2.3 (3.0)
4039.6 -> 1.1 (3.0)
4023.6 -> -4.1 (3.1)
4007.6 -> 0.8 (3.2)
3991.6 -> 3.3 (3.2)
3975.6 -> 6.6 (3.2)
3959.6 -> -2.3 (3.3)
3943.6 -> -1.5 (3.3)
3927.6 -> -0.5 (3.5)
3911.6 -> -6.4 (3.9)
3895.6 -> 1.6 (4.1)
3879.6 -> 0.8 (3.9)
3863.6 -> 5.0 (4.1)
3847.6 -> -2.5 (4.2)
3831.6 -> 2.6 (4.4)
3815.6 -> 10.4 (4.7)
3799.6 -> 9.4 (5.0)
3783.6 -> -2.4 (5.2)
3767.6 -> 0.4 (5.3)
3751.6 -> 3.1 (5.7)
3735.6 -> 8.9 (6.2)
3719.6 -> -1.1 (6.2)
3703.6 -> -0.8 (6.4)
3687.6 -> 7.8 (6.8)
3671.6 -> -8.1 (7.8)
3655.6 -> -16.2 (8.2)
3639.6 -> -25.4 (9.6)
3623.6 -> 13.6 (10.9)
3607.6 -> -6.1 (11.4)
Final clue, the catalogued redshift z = 0.24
